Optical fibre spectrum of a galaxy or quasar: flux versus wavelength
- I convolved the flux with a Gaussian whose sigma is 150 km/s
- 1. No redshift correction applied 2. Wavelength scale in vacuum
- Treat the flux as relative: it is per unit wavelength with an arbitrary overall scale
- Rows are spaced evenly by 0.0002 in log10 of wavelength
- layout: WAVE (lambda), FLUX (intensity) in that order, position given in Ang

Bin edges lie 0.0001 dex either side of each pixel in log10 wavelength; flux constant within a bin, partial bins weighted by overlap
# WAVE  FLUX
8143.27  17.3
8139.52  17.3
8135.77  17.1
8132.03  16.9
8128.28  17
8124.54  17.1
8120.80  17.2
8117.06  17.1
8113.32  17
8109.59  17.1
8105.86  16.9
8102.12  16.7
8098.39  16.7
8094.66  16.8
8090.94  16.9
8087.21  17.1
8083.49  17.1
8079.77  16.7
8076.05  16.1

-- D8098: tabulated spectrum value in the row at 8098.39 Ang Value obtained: 16.7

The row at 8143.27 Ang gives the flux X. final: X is 17.3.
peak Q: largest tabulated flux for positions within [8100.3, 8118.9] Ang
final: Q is 17.1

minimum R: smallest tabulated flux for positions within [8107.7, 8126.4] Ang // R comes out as 17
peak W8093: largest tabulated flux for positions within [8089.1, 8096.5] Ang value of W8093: 16.9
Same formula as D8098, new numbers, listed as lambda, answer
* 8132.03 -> 16.9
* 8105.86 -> 16.9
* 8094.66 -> 16.8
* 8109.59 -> 17.1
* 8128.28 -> 17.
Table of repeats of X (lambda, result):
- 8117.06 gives 17.1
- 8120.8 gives 17.2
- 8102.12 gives 16.7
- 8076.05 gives 16.1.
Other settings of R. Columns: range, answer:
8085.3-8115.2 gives 16.7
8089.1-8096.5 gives 16.8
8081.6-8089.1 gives 17.1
